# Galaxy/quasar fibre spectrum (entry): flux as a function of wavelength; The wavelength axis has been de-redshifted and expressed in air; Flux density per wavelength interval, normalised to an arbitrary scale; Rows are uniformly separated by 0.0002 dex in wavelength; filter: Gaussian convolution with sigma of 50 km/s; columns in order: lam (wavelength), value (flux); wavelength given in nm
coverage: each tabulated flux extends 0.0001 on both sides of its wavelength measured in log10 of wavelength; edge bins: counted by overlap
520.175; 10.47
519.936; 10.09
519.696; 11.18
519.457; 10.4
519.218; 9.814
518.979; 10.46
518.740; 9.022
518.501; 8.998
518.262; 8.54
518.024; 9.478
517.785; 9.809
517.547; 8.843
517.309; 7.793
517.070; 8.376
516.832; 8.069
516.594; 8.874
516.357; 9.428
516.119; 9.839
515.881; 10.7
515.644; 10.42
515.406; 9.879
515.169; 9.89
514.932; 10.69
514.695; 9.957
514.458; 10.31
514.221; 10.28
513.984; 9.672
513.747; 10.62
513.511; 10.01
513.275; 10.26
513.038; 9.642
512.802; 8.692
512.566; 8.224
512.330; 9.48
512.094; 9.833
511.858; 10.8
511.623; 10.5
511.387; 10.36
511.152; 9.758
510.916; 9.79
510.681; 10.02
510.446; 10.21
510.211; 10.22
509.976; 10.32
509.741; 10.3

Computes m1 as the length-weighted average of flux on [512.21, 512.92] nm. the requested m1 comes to 8.8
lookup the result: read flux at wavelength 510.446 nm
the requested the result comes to 10.21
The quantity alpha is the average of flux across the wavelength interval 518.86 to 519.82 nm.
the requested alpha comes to 10.5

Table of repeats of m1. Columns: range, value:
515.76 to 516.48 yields 9.99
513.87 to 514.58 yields 10.1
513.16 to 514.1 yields 10.1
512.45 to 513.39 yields 9.2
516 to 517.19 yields 8.91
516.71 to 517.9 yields 8.57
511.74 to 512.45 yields 10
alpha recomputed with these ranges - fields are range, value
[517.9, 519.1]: 9.3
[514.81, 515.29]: 10.3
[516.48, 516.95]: 8.47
